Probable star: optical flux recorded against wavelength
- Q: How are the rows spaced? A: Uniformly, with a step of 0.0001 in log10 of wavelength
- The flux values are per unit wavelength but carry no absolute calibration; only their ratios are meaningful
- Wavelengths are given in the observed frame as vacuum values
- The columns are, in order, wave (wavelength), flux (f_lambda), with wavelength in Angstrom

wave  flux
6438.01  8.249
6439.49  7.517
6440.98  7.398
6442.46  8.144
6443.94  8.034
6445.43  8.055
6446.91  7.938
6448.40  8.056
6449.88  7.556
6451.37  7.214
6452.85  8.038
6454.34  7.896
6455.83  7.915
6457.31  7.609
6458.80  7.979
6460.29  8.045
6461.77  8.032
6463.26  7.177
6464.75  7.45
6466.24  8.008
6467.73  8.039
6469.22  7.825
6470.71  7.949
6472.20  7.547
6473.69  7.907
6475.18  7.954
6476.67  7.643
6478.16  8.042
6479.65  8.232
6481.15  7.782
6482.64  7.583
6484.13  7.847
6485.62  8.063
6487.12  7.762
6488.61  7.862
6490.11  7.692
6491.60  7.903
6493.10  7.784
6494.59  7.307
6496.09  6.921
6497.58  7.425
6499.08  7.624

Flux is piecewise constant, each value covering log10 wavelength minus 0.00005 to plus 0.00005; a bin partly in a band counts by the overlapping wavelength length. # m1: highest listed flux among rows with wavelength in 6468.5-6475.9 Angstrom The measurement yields 7.954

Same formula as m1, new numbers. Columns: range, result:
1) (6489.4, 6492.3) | 7.903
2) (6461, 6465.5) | 8.032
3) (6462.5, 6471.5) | 8.039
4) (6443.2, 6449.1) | 8.056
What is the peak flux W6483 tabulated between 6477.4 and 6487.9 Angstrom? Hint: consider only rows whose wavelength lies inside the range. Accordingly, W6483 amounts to 8.232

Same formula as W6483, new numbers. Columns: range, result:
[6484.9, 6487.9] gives 8.063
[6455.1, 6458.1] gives 7.915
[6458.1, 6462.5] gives 8.045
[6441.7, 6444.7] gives 8.144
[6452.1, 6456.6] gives 8.038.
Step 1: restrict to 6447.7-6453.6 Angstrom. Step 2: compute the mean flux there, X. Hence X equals 7.72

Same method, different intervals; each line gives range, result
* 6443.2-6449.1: 8.01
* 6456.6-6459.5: 7.79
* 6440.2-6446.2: 7.9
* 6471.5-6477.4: 7.77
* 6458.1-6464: 7.81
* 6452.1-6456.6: 7.95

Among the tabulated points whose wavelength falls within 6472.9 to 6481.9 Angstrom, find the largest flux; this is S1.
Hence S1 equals 8.232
